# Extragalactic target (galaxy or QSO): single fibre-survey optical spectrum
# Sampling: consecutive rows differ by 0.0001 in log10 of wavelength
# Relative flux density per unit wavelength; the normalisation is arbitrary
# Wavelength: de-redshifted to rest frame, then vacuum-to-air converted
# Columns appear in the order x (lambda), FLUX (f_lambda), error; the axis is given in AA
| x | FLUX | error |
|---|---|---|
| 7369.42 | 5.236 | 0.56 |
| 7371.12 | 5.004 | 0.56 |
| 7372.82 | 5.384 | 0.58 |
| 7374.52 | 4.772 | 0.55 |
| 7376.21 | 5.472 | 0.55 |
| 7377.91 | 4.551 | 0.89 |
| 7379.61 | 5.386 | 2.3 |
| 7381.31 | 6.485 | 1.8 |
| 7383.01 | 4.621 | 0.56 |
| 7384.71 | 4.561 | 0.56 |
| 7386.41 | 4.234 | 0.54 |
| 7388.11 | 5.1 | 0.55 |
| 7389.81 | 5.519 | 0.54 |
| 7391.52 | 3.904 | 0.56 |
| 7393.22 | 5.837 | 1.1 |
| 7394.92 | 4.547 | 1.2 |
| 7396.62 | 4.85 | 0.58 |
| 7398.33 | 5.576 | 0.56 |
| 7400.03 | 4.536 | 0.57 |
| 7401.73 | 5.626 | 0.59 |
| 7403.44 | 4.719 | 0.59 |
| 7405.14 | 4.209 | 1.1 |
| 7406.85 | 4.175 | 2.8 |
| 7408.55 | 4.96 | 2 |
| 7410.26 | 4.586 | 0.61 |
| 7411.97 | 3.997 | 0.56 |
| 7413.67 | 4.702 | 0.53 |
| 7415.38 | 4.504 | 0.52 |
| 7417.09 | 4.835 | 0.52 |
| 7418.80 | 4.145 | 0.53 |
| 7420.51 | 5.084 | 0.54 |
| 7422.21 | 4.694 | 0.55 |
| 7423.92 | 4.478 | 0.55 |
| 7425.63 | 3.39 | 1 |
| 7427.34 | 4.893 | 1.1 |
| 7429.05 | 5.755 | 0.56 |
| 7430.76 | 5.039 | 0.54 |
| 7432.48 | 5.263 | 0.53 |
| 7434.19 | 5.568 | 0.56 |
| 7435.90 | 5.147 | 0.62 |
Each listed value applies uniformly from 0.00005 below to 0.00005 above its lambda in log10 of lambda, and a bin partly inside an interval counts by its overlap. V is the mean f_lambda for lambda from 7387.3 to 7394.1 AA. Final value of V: 5.09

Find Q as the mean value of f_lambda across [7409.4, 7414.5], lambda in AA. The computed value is 4.43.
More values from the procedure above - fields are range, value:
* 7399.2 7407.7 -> 4.65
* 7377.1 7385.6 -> 5.12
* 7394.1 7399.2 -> 4.99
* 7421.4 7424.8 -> 4.57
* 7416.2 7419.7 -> 4.49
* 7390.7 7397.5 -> 4.79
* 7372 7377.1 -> 5.21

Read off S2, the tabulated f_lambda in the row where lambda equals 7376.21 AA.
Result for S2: 5.472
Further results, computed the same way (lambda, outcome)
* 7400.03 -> 4.536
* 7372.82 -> 5.384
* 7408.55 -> 4.96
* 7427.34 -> 4.893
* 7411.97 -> 3.997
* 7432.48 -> 5.263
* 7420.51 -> 5.084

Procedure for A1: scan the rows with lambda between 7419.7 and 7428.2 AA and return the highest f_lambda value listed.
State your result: 5.084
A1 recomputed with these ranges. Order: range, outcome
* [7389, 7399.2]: 5.837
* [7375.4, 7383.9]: 6.485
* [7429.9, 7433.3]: 5.263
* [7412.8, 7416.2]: 4.702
